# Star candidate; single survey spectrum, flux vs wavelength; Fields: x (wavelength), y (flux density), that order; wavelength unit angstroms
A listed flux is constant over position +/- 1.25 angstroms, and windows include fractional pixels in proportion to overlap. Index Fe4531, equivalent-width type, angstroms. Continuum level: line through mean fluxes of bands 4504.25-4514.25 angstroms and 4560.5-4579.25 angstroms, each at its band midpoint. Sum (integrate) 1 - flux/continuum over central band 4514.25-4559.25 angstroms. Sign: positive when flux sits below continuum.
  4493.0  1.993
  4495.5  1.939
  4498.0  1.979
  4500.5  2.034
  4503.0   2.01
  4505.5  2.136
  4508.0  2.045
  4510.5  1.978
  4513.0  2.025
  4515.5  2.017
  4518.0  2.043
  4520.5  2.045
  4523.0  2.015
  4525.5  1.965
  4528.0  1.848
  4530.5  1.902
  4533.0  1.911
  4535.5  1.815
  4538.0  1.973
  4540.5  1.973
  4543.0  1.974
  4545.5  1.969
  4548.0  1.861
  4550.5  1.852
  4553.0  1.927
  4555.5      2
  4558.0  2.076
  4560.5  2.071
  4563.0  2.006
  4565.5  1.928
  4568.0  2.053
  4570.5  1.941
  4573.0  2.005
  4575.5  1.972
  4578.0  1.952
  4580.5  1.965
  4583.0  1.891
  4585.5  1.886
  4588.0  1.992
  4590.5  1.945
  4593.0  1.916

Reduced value 1.4 angstroms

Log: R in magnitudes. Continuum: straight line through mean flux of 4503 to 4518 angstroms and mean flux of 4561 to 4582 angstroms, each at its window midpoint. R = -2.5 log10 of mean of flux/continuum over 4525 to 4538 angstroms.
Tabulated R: 0.07 mag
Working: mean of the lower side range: 2.04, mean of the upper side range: 1.98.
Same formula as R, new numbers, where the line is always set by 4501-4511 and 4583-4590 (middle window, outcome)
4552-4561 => -0.02 mag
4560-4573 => -0.02 mag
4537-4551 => 0.03 mag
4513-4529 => 0.02 mag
